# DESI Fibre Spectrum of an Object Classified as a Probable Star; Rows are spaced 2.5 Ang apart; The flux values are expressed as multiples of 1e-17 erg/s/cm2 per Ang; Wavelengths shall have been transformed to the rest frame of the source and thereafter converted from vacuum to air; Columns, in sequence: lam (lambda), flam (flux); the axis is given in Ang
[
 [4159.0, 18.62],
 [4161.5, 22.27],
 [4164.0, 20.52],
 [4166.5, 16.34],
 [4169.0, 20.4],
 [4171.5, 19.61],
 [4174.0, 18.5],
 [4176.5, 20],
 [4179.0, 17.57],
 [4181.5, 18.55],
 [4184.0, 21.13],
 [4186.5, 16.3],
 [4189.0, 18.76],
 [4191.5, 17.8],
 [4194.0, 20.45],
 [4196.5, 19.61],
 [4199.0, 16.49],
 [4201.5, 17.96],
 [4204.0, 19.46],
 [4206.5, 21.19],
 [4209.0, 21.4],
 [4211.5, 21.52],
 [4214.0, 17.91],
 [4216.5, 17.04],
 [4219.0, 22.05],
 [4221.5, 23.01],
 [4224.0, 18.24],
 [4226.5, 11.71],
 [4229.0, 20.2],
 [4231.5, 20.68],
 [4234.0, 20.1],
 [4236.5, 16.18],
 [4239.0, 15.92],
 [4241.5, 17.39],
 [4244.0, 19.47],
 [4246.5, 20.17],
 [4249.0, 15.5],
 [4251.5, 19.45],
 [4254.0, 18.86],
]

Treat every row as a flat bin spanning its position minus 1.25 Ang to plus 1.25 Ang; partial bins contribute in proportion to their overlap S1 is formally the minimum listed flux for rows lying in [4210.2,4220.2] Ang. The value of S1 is 17.04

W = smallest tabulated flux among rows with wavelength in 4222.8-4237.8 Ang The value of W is 11.71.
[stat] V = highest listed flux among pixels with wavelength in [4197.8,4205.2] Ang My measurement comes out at 19.46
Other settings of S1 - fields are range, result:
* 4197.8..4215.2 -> 16.49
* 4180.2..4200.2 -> 16.3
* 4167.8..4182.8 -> 17.57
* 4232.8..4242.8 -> 15.92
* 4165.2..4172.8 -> 16.34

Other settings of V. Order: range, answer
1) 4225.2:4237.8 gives 20.68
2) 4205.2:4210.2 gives 21.4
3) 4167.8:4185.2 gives 21.13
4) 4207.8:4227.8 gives 23.01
